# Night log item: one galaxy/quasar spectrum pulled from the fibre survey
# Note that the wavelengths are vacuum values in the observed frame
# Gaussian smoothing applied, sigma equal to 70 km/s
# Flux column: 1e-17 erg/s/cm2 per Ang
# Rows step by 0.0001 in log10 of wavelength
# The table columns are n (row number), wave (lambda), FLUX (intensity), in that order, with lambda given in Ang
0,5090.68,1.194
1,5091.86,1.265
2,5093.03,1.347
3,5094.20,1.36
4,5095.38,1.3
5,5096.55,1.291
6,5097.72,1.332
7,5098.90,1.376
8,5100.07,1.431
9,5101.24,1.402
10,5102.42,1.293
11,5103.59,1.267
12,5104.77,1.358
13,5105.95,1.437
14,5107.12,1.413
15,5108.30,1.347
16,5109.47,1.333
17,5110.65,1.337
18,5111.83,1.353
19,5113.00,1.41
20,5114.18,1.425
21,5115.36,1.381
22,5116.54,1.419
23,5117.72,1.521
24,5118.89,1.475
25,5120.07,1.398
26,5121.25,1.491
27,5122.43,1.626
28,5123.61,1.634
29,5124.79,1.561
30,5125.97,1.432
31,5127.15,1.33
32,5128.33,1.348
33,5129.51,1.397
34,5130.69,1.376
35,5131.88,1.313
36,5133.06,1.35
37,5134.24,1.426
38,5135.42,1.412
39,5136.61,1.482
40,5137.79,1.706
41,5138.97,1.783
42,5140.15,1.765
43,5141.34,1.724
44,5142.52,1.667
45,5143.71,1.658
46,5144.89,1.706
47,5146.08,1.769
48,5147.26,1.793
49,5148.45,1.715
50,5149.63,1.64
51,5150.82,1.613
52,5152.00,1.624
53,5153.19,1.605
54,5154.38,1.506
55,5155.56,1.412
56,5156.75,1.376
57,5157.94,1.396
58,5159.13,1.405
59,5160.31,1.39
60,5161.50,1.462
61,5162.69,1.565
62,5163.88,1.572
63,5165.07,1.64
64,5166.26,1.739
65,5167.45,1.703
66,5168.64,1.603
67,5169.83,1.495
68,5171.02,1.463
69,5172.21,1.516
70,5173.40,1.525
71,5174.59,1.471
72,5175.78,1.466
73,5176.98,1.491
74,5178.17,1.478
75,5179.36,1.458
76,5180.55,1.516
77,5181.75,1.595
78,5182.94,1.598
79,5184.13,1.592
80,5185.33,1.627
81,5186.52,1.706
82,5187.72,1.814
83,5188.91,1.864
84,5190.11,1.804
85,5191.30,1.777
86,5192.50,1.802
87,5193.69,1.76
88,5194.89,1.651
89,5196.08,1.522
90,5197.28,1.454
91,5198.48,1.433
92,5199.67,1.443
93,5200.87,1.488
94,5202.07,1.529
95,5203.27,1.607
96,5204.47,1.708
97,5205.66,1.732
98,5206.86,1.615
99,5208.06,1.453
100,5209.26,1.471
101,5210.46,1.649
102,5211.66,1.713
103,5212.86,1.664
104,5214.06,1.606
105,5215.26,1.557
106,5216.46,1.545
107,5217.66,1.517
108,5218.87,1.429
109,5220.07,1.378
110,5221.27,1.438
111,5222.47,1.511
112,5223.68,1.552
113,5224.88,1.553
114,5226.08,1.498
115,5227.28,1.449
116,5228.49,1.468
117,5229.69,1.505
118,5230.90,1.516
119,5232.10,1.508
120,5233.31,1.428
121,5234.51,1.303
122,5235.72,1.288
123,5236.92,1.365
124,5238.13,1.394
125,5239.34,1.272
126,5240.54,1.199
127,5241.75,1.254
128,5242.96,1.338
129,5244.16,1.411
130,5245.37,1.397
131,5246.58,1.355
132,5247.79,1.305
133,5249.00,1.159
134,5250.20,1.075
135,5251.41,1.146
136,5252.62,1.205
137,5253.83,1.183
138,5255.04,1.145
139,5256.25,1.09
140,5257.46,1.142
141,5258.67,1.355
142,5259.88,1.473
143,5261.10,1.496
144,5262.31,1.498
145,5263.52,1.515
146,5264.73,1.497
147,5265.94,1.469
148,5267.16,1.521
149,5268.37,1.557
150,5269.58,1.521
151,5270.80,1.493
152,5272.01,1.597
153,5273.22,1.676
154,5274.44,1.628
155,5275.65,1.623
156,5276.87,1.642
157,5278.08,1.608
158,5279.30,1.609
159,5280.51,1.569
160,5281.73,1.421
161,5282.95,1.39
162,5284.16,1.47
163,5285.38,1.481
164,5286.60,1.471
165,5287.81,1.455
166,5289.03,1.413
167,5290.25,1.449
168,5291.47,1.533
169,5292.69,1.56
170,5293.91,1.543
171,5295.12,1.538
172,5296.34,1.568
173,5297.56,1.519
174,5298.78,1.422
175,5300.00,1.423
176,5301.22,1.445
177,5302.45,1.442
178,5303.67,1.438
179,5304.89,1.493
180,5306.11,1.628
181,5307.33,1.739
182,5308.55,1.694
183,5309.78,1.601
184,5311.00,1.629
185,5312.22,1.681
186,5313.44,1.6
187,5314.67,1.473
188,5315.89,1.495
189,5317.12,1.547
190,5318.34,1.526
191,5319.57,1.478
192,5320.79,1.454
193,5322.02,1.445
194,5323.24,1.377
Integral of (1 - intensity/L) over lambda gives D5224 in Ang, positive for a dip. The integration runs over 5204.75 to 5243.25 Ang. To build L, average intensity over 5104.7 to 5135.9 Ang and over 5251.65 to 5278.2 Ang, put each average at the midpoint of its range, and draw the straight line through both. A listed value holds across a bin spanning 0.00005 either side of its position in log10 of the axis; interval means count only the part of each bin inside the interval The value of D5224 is -1.1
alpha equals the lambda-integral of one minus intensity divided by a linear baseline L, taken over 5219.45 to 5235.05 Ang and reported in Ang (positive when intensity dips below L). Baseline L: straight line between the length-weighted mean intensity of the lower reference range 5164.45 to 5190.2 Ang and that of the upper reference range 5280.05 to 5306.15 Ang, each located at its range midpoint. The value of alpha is 0.8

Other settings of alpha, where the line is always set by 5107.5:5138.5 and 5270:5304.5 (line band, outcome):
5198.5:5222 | -1.2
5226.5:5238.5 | 0.5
